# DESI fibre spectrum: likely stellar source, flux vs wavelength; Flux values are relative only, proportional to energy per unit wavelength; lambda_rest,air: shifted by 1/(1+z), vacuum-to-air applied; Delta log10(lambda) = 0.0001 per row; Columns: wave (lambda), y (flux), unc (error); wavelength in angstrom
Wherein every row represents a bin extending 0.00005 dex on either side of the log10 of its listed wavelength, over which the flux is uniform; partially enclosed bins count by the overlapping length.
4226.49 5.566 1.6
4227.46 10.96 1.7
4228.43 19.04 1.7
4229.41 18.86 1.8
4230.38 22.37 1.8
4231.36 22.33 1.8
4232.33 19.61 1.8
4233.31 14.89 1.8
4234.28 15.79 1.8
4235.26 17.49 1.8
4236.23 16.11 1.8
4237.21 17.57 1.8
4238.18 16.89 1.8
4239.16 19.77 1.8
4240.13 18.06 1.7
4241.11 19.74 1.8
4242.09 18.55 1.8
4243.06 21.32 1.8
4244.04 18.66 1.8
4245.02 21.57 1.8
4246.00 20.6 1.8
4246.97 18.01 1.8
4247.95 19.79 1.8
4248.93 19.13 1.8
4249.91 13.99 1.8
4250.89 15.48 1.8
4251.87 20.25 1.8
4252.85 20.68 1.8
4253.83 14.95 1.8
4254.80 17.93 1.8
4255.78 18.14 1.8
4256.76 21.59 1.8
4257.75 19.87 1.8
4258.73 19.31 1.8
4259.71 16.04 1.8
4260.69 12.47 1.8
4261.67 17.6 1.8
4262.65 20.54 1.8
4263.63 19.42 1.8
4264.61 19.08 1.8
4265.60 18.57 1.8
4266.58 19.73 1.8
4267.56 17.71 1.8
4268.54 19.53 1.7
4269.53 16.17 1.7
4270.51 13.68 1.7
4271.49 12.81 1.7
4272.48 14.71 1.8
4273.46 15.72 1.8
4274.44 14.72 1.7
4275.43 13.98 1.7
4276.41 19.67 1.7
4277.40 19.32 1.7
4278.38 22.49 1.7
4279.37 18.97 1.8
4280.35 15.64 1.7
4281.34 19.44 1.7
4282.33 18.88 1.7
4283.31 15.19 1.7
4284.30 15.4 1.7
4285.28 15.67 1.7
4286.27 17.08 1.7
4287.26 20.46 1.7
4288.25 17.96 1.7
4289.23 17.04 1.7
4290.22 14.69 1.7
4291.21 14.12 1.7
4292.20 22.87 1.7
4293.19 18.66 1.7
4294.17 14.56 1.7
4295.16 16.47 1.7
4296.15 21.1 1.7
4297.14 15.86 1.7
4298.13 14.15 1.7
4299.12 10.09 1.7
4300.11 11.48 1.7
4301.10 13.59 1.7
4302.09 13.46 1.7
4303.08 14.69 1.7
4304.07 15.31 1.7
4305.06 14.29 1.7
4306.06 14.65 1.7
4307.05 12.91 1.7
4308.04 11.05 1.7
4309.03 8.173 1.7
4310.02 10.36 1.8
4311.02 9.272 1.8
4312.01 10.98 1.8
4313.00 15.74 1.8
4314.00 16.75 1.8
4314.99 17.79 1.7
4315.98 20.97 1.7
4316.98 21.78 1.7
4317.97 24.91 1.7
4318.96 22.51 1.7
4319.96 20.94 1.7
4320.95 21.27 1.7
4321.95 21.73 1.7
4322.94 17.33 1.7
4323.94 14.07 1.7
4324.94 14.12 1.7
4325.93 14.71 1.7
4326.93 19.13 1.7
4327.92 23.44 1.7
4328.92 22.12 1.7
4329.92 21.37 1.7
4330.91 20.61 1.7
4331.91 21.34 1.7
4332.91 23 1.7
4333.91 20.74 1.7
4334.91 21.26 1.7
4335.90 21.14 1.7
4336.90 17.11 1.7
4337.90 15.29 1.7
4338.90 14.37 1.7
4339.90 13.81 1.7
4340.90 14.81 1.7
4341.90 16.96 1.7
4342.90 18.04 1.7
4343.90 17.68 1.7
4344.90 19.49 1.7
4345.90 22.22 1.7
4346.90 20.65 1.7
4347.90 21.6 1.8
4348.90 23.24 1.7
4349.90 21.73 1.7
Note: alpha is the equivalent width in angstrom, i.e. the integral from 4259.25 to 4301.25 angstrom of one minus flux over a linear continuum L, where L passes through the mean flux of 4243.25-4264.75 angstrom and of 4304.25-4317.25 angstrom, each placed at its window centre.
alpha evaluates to -1.1 angstrom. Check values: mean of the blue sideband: 18.4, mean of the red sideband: 14.1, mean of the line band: 16.8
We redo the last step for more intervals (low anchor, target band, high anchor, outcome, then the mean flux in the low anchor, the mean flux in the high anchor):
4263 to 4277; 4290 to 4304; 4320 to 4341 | 1.8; 16.9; 18.8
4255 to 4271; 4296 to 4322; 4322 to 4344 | 3.8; 18.1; 18.4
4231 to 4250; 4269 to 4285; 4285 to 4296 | 0.9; 18.6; 17.4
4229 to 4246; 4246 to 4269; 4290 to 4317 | -0.9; 18.8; 14.7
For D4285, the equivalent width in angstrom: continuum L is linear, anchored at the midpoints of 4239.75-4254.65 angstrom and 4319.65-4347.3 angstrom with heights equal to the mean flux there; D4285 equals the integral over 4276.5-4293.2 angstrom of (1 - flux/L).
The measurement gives 0.8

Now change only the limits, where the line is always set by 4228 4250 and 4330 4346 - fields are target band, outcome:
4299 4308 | 2.53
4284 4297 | 0.91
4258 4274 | 1.39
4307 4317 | 2.57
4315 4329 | -0.87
